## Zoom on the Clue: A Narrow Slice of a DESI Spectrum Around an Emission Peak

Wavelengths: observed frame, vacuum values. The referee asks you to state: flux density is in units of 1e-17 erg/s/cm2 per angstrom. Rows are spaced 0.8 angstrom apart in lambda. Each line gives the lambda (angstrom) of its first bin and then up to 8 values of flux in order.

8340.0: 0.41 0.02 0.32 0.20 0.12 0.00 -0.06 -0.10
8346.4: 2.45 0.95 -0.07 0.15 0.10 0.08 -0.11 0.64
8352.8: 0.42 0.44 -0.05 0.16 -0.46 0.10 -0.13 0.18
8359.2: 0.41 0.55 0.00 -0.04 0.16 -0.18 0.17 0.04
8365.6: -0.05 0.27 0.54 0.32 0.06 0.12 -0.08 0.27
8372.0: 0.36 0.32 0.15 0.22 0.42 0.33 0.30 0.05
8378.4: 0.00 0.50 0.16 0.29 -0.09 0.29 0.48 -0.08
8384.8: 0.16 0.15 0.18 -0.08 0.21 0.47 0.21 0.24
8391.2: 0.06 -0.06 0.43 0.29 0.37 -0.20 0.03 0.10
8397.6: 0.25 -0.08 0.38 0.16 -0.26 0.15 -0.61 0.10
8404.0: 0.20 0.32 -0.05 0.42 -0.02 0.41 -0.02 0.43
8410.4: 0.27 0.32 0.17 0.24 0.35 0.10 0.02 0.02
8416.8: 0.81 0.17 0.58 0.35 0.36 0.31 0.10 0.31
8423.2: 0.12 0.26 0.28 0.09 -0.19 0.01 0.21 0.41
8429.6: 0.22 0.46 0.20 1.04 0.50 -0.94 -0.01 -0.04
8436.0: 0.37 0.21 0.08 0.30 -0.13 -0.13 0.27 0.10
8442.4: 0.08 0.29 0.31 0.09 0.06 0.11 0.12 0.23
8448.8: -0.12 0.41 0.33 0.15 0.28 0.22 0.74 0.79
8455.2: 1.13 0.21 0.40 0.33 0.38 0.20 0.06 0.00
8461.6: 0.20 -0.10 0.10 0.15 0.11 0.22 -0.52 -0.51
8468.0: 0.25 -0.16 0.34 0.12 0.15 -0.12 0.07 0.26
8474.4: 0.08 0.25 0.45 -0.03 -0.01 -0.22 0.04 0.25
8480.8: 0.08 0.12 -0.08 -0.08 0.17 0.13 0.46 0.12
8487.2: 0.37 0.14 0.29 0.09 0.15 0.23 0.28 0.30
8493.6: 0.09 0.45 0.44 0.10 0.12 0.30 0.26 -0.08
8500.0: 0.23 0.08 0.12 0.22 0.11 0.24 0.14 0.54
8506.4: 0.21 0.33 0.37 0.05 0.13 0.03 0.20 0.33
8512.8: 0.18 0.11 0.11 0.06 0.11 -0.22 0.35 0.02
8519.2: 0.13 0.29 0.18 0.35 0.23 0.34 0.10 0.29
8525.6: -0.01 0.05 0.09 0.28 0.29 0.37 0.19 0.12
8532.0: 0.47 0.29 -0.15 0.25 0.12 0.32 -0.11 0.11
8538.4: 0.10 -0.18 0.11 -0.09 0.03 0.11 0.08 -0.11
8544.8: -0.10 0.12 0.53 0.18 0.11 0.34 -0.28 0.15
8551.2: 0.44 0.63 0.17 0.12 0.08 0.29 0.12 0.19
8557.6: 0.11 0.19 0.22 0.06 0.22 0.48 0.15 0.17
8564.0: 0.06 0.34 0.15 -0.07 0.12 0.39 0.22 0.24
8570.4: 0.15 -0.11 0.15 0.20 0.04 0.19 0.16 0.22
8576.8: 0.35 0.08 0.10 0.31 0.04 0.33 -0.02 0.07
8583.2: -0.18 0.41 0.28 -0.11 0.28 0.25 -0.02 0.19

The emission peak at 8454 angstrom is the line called H-gamma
